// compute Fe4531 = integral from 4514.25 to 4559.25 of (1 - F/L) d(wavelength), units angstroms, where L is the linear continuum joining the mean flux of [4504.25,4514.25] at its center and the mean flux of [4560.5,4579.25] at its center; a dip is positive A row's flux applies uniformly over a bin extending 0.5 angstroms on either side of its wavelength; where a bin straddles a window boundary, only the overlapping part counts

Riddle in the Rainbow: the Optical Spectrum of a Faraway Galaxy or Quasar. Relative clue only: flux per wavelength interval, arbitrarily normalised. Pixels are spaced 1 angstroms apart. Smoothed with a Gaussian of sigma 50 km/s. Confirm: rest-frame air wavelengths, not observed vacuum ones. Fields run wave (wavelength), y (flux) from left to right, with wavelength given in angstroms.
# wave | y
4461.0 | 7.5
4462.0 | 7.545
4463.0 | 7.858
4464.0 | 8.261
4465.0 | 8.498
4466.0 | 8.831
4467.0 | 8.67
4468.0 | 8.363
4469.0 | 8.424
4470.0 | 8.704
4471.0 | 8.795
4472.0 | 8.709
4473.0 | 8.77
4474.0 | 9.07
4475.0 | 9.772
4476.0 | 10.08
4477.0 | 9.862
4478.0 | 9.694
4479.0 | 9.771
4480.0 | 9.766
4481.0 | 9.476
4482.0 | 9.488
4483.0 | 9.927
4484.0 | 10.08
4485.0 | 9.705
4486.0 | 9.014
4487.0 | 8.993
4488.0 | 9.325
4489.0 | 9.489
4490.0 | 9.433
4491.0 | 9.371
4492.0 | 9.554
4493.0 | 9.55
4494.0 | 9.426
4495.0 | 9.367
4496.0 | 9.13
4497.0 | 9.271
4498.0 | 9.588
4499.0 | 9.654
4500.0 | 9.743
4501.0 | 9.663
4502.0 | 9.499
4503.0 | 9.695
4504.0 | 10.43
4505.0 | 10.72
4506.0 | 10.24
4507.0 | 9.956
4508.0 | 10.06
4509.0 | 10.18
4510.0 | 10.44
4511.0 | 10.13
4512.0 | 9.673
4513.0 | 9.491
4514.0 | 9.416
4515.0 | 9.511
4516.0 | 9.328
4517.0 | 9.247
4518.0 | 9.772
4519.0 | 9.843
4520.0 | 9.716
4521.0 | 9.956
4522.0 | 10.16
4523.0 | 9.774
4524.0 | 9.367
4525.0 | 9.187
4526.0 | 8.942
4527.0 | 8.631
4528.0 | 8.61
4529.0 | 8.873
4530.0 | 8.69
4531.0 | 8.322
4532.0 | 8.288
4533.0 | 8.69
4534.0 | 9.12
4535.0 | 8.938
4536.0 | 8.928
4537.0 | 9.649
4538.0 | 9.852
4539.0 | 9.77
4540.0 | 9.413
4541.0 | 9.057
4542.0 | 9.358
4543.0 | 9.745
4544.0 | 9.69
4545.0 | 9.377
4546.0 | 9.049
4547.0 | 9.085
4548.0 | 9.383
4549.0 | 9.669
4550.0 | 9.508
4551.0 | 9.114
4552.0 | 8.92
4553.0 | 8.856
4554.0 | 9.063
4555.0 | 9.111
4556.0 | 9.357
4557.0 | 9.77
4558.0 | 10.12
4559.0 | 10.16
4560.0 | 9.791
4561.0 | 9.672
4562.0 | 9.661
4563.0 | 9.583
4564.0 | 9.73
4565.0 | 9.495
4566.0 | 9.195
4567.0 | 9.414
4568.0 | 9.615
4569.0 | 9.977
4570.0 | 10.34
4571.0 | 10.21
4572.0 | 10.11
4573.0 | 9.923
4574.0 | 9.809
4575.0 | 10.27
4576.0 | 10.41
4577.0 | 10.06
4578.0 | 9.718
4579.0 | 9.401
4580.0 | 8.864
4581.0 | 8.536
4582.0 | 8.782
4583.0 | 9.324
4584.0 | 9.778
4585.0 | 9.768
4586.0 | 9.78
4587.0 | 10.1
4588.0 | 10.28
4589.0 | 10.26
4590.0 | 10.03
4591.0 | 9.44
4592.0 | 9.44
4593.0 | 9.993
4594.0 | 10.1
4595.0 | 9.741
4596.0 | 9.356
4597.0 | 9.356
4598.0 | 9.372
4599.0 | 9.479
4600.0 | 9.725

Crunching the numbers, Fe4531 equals 2.92 angstroms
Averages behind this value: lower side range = 10.1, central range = 9.31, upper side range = 9.83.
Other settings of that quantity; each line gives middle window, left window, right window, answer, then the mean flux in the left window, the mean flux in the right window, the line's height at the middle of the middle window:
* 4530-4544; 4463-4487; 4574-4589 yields 0.4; 9.17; 9.67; 9.46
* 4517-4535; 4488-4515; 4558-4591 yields 1.0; 9.73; 9.75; 9.73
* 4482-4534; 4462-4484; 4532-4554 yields -1.9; 9.07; 9.27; 9.17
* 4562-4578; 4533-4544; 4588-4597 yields -0.4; 9.37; 9.8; 9.62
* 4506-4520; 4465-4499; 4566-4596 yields -0.5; 9.31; 9.76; 9.45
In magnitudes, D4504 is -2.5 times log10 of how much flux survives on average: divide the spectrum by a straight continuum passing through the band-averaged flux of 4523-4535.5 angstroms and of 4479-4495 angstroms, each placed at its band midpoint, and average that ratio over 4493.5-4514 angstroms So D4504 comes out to -0.06 mag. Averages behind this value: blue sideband 9.51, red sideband 8.84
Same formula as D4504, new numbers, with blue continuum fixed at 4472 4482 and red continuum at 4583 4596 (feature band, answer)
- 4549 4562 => 0.032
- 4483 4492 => 0.012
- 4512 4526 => 0.009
